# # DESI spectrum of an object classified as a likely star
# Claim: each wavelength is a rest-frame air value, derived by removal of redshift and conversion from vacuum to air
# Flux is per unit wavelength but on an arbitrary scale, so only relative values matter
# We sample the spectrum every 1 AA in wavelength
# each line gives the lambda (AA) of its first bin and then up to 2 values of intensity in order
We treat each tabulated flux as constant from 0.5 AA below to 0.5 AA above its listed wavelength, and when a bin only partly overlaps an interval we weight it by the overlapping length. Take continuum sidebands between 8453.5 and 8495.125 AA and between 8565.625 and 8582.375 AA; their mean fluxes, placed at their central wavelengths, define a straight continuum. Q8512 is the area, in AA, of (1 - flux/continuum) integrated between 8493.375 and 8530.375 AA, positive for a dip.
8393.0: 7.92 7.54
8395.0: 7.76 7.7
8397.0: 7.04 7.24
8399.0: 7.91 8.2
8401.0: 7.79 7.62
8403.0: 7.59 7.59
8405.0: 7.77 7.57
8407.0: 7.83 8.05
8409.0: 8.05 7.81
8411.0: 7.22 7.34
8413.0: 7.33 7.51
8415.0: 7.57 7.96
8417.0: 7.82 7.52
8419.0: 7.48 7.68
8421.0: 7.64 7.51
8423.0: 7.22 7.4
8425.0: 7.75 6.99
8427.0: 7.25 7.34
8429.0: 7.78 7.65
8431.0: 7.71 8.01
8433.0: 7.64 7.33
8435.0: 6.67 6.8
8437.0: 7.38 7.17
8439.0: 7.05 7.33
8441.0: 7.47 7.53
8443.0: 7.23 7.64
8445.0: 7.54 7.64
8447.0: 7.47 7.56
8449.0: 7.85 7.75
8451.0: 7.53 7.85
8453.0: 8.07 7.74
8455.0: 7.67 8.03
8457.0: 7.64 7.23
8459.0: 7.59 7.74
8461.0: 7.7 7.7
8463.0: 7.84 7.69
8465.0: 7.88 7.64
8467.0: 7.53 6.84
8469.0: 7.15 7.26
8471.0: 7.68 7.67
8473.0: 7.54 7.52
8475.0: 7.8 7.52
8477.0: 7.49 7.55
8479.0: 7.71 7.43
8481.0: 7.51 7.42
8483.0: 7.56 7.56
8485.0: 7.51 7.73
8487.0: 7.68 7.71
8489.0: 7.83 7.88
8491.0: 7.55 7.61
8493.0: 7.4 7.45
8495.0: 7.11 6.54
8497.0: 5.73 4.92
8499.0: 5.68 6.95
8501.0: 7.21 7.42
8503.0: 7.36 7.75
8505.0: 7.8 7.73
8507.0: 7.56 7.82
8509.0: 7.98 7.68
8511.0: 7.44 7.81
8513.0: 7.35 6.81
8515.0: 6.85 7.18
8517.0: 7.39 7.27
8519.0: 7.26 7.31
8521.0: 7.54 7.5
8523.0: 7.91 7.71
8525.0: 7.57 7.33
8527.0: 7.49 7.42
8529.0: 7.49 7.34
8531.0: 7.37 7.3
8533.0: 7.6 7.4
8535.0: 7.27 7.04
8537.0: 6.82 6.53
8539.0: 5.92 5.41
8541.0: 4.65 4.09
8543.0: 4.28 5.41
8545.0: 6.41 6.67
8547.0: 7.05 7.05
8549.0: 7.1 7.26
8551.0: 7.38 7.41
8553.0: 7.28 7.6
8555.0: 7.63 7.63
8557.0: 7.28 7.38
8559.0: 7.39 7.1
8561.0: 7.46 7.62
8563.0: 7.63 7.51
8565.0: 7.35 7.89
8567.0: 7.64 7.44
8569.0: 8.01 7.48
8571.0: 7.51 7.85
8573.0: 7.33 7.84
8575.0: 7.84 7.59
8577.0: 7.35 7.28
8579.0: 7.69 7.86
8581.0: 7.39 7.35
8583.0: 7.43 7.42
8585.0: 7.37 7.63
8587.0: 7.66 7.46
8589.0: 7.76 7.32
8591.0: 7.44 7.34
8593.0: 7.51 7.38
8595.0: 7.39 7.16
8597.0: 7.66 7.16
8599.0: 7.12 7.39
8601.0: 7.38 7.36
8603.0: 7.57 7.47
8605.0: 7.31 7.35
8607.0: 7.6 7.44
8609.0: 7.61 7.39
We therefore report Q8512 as 1.6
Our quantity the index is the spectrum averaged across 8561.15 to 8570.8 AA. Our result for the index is 7.61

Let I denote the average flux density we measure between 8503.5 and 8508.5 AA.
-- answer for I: 7.73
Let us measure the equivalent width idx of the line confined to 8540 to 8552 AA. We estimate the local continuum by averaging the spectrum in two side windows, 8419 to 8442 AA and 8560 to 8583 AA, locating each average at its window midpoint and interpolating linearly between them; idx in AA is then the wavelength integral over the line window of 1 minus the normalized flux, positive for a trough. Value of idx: 2.22 AA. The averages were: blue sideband 7.4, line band 6.15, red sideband 7.57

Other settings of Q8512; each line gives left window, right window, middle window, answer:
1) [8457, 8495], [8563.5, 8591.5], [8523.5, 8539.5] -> 0.7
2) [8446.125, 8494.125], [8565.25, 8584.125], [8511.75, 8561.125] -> 3.8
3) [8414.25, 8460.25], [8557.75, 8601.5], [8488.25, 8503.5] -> 1.1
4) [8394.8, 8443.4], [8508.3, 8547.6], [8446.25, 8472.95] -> -1.1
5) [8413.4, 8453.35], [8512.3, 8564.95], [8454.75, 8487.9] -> -1.1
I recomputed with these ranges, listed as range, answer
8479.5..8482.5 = 7.45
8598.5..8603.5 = 7.36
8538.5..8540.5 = 5.67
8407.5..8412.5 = 7.69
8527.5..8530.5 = 7.42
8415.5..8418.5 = 7.77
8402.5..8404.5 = 7.59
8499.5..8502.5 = 7.19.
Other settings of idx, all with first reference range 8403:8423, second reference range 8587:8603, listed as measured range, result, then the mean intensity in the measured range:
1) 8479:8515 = 1.0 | 7.33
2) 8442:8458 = -0.2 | 7.66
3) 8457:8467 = -0.1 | 7.66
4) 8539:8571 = 2.2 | 6.94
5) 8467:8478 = 0.1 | 7.46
